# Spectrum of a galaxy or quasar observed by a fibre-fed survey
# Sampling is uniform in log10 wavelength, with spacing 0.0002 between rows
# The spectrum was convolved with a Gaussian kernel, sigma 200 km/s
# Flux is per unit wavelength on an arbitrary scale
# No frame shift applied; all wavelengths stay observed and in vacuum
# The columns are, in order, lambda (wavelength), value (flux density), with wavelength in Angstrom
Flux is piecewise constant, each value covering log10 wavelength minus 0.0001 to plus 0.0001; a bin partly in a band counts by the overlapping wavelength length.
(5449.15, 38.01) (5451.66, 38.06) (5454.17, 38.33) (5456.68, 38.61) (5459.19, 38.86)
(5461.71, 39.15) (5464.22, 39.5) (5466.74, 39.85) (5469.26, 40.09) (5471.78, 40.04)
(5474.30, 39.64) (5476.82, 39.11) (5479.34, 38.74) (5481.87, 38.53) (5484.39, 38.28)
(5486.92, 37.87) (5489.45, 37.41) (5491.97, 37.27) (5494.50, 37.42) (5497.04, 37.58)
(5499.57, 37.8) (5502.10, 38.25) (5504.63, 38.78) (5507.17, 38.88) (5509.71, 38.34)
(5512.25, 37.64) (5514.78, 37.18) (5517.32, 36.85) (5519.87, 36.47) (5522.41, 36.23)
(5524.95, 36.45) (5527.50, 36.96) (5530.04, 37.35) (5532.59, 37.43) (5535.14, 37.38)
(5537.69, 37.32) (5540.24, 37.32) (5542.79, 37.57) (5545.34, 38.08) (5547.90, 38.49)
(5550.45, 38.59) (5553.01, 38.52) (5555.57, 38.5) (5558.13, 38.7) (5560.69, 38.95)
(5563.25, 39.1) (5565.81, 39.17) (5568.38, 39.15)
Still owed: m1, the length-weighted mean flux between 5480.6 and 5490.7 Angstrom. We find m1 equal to 38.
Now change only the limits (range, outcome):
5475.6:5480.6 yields 38.9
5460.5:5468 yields 39.5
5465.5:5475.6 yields 39.9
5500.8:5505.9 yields 38.5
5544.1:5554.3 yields 38.4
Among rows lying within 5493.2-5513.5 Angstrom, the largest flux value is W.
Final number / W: 38.88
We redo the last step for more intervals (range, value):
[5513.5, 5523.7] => 37.18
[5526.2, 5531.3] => 37.35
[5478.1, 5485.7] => 38.74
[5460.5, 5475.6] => 40.09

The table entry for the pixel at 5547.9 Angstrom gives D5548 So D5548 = 38.49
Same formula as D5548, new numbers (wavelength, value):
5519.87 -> 36.47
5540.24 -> 37.32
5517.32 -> 36.85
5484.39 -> 38.28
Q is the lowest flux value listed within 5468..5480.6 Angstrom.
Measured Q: 38.74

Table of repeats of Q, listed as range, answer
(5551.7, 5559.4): 38.5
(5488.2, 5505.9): 37.27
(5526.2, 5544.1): 36.96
